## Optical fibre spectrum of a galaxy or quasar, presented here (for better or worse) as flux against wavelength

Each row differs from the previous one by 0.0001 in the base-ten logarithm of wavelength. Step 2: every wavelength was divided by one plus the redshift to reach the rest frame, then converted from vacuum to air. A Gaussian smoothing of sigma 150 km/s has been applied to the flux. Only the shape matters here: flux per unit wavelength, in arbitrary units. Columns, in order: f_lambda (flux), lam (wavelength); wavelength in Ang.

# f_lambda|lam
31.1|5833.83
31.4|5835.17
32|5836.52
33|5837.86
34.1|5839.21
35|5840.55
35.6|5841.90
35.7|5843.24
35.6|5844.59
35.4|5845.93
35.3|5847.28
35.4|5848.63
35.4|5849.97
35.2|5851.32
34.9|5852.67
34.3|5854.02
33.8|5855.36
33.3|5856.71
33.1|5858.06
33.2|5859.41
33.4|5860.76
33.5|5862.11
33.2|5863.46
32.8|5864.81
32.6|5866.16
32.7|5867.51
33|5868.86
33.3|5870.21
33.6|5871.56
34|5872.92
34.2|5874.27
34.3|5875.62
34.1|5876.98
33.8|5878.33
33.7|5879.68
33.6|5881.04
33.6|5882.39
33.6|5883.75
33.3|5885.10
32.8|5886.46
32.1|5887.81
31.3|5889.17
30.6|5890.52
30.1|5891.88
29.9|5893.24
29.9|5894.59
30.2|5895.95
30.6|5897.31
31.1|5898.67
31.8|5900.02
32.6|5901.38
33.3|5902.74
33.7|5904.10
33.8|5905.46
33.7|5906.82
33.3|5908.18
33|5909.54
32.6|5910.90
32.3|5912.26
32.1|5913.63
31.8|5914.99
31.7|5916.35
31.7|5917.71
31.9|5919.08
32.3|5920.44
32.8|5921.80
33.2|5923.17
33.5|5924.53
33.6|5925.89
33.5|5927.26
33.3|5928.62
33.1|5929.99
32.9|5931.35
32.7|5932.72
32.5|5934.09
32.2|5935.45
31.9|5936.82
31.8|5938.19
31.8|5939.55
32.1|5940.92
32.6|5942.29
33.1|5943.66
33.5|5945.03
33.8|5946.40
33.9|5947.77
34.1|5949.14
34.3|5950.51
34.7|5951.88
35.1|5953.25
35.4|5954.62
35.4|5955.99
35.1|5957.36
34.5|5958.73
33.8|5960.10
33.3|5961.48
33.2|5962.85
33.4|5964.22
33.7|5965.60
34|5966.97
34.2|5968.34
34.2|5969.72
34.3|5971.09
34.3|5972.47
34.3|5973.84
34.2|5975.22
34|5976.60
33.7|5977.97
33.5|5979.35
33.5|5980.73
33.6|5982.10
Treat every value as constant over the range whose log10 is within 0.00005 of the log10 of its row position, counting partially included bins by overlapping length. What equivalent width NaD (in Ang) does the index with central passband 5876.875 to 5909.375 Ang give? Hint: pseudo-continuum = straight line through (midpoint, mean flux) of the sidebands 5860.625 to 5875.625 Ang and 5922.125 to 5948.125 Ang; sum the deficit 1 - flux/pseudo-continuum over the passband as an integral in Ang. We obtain 0.8 Ang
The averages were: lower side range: 33.3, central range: 32.3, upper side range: 32.9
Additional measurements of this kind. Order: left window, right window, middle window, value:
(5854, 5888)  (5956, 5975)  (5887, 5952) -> 2.5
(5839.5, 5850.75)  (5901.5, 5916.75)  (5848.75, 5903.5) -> 2.0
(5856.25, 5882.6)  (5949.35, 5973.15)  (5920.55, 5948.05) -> 1.0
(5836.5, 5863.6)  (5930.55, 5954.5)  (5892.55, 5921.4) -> 1.3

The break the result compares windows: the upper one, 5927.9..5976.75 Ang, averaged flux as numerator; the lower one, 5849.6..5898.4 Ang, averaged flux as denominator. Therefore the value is 1.02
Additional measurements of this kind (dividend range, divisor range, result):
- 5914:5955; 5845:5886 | 0.97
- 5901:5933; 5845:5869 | 0.97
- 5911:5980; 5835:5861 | 0.97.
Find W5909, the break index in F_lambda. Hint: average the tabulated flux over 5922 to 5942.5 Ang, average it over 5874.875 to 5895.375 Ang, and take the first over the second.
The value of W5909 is 1.0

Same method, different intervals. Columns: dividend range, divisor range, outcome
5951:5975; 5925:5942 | 1.05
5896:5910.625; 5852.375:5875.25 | 0.97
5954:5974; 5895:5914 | 1.06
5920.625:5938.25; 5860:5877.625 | 0.98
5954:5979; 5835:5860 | 0.99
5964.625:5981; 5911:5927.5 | 1.05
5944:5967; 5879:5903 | 1.07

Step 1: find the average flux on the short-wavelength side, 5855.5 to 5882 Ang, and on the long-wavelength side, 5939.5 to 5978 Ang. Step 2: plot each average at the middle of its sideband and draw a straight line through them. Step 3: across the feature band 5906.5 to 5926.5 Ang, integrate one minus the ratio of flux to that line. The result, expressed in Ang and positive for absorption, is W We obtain 0.66 Ang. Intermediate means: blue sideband 33.4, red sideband 34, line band 32.6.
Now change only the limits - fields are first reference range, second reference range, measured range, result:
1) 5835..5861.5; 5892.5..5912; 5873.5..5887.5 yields -0.28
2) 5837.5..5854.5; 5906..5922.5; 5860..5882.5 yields 0.38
